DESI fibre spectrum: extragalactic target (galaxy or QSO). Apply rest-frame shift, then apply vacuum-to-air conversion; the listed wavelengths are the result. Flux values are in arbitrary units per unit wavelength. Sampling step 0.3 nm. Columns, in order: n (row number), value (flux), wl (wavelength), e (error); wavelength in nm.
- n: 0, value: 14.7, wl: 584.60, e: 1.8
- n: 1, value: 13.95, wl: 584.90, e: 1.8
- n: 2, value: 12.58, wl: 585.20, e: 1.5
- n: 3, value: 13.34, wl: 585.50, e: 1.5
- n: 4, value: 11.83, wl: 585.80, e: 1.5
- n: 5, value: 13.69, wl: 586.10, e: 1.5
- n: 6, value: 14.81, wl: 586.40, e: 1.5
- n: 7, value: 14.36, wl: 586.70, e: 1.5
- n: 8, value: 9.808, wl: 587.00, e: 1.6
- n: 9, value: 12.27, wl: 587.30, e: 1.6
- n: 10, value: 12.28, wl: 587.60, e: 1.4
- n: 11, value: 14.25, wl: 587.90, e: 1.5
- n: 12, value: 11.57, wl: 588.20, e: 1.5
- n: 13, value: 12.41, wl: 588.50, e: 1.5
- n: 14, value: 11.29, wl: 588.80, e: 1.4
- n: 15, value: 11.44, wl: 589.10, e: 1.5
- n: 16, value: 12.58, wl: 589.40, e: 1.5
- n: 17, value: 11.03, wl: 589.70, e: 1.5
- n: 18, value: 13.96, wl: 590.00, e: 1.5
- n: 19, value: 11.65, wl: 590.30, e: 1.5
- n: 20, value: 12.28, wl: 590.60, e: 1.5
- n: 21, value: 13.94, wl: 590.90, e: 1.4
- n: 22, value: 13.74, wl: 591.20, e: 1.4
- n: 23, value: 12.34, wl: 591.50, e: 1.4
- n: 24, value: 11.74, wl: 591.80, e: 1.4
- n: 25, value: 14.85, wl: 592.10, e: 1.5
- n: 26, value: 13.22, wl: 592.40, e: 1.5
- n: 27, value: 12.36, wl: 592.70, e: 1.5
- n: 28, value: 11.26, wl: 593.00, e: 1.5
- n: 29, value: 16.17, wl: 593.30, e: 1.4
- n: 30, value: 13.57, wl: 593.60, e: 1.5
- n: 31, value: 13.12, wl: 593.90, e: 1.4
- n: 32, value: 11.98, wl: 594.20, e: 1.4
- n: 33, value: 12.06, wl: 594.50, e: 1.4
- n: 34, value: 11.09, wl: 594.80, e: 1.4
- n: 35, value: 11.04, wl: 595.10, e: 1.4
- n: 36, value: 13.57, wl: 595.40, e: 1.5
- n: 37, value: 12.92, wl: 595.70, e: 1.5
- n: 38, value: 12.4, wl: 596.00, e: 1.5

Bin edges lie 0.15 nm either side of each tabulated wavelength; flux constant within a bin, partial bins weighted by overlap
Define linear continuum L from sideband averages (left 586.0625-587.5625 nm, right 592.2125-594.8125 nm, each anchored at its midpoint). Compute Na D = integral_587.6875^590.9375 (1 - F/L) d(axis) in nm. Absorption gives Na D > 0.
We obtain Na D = 0.14 nm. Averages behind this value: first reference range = 12.9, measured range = 12.3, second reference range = 12.9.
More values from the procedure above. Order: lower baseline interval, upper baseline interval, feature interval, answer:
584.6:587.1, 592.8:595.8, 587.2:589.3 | 0.13 nm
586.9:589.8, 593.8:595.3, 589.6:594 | -0.42 nm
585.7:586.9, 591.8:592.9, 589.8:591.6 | 0.04 nm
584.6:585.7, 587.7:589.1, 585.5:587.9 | 0.00 nm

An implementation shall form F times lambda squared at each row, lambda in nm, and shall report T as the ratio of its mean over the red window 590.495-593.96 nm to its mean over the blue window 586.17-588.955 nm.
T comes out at 1.07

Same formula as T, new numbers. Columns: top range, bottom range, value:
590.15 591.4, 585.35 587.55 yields 1.02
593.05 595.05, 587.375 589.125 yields 1.07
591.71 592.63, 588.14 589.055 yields 1.15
